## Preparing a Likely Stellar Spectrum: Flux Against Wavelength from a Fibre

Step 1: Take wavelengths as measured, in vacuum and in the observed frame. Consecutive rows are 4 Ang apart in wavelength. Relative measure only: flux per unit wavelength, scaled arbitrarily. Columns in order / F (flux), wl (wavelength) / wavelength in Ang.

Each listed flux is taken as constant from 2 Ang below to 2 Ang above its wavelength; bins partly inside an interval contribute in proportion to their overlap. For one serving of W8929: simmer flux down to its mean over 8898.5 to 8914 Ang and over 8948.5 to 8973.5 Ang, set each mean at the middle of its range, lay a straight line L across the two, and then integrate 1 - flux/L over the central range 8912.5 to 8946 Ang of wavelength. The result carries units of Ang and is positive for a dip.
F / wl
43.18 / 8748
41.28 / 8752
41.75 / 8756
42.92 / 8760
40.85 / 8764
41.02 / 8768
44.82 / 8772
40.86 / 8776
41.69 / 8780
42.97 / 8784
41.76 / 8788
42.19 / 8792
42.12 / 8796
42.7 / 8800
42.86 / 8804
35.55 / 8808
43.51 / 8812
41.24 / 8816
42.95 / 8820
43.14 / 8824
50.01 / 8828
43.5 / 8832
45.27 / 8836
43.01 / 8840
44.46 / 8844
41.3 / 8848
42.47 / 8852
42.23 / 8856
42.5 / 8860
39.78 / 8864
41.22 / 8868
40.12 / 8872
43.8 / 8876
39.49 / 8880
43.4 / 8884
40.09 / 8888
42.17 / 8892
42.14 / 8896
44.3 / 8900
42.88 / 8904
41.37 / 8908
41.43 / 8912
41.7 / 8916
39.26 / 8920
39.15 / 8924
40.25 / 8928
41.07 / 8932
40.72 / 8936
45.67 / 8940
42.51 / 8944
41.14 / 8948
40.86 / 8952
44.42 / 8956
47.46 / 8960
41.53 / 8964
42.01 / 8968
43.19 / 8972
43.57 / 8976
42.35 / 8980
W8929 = 1.1 Ang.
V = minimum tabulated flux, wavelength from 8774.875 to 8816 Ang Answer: 35.55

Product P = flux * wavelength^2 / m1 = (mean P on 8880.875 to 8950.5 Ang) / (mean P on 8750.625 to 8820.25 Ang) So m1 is 1.03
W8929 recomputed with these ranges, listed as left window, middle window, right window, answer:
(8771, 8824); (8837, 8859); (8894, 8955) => -0.5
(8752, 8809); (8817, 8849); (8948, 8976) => -1.5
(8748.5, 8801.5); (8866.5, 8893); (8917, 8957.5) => 0.2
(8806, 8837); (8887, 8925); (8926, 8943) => 0.6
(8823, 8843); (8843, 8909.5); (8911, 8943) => 2.0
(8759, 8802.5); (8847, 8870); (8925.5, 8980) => 0.4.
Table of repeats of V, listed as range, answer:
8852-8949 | 39.15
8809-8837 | 41.24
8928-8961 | 40.25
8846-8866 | 39.78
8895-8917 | 41.37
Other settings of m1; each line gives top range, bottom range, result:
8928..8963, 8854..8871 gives 1.05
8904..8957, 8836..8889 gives 1.00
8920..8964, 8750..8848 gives 1.02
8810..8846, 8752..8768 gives 1.08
